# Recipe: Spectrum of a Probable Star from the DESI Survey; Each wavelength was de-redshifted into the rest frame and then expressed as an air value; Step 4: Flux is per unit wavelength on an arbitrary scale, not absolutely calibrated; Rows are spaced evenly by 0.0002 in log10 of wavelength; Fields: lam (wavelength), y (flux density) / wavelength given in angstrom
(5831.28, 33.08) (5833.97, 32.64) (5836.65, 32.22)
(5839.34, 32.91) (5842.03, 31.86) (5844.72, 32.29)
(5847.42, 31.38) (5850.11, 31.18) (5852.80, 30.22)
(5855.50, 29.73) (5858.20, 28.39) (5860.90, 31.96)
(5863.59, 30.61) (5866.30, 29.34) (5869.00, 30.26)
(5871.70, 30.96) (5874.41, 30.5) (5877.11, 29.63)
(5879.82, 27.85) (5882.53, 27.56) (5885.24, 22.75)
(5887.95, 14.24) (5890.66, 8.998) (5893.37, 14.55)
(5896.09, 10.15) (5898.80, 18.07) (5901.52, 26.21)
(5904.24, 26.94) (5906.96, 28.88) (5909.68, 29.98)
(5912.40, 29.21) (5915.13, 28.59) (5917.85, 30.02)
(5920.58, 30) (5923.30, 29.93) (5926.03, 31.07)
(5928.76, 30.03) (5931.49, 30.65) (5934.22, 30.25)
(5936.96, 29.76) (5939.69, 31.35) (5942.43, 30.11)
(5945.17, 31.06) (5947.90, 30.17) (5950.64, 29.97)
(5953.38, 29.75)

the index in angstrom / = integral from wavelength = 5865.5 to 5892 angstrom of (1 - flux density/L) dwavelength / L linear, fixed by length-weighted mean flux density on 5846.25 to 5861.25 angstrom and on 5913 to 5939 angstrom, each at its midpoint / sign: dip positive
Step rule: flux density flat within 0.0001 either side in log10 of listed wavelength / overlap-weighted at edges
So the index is 4.50 angstrom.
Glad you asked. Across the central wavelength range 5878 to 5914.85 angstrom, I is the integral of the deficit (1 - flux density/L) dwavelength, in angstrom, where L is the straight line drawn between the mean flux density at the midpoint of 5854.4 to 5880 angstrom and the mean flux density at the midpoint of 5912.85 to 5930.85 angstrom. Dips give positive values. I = 9.5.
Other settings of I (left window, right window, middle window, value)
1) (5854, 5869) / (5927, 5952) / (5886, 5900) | 7.7 angstrom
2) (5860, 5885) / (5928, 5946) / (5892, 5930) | 5.2 angstrom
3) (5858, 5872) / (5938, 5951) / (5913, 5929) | 0.3 angstrom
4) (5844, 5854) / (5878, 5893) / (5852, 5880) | -4.5 angstrom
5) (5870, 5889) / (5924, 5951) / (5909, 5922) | -0.3 angstrom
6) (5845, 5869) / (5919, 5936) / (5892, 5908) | 5.1 angstrom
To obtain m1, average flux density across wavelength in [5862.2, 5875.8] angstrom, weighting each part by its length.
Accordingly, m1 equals 30.4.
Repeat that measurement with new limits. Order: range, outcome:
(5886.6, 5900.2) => 13.2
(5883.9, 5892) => 15.3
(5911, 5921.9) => 29.4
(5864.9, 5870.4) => 29.8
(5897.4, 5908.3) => 25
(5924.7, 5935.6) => 30.5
